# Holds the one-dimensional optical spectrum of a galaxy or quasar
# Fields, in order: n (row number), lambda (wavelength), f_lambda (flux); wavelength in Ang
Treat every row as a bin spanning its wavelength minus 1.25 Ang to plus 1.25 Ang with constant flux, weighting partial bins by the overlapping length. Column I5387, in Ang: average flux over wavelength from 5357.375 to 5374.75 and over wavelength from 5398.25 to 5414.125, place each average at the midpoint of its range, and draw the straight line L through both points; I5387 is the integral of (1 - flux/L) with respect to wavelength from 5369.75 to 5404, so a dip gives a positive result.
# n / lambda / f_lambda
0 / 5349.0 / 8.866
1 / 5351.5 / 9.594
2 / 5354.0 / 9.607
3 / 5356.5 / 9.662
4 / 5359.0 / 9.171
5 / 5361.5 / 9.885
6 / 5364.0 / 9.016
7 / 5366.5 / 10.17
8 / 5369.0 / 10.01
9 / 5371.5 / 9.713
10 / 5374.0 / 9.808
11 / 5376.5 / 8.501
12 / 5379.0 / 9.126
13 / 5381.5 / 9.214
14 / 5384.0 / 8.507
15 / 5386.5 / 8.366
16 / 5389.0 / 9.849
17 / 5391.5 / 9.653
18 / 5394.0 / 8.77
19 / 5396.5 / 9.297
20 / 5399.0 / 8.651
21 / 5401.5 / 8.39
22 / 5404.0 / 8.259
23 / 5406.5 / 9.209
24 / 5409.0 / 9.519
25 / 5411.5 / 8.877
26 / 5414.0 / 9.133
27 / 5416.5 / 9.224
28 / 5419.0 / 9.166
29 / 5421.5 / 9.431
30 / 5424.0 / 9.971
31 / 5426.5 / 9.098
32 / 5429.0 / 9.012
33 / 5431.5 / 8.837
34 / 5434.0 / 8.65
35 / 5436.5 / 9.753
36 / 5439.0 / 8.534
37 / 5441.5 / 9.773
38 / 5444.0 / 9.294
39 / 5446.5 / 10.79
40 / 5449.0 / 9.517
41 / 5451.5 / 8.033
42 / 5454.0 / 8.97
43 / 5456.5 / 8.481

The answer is 0.74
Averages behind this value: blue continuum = 9.68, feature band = 9.05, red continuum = 8.85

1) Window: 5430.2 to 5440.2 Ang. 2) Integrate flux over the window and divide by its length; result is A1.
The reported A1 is 8.95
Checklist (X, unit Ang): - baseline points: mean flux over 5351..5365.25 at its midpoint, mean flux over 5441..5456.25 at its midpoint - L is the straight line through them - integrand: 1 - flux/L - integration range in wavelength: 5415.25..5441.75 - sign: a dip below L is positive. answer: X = 0.4 Ang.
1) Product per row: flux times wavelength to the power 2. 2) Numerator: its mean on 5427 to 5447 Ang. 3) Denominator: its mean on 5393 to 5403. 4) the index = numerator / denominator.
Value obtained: 1.1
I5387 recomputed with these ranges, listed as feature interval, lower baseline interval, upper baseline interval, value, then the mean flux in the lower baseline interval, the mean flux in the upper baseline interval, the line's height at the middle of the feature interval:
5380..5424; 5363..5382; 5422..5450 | 1.7 Ang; 9.46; 9.38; 9.42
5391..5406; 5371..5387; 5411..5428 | 0.6 Ang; 9.03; 9.29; 9.15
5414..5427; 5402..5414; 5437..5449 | -0.3 Ang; 8.95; 9.6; 9.18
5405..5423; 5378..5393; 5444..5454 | 0.0 Ang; 9.11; 9.37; 9.23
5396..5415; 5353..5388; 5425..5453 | 0.8 Ang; 9.34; 9.21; 9.28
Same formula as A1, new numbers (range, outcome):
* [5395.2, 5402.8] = 8.78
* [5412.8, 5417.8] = 9.18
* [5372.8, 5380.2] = 9.14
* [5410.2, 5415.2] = 9.01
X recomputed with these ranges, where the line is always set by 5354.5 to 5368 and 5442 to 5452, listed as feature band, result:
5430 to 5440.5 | 0.6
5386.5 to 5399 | 0.5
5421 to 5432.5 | 0.3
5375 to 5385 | 0.7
